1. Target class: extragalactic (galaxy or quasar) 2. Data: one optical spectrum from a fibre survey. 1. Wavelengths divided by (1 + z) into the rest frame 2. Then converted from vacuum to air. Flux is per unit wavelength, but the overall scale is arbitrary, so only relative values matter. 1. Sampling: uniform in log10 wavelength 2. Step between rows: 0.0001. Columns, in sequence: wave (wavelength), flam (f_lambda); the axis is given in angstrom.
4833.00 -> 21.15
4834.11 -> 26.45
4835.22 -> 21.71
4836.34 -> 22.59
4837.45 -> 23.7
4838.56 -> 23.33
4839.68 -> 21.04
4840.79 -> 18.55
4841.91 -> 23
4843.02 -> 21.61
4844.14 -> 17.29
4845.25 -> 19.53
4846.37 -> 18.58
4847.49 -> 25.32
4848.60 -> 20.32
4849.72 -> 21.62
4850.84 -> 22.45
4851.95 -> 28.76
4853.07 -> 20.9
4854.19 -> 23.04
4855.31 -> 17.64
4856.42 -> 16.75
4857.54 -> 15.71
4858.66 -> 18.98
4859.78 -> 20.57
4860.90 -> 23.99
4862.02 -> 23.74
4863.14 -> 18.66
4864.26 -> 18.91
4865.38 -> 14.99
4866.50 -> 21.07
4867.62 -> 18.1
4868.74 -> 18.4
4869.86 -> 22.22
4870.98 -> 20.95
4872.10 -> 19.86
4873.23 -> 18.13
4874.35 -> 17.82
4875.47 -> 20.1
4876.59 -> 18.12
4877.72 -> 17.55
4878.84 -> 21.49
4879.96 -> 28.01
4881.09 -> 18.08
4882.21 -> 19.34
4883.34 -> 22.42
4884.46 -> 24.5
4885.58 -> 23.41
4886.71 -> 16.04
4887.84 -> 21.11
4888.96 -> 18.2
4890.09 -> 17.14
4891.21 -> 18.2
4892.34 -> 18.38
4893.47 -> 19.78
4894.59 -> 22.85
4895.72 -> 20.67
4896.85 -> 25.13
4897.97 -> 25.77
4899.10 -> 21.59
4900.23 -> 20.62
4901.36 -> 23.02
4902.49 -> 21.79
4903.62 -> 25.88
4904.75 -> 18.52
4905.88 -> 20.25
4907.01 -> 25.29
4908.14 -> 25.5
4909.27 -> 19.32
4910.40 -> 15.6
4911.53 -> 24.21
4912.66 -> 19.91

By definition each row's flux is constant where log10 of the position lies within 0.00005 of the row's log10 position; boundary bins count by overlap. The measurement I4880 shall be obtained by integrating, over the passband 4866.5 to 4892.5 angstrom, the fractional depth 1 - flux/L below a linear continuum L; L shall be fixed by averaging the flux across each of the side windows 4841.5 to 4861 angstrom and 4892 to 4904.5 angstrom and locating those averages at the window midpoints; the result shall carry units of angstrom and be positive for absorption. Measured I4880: 2.10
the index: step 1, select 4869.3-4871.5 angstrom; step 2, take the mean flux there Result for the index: 21.6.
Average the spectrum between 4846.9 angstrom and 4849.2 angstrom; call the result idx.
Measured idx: 22.7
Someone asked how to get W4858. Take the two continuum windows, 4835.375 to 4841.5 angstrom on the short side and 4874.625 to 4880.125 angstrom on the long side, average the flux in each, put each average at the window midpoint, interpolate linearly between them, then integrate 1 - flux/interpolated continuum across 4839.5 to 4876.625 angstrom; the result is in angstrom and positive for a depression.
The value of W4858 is 1.6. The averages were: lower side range 21.8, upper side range 20.4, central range 20.2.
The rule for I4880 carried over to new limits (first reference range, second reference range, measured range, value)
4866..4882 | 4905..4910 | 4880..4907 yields 0.0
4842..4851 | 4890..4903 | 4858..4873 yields 0.8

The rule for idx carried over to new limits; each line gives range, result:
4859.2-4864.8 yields 21.2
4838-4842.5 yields 21.5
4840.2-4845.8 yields 20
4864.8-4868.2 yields 18.1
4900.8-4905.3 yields 22.3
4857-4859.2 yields 17.3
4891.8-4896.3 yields 20.4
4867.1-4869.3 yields 18.3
